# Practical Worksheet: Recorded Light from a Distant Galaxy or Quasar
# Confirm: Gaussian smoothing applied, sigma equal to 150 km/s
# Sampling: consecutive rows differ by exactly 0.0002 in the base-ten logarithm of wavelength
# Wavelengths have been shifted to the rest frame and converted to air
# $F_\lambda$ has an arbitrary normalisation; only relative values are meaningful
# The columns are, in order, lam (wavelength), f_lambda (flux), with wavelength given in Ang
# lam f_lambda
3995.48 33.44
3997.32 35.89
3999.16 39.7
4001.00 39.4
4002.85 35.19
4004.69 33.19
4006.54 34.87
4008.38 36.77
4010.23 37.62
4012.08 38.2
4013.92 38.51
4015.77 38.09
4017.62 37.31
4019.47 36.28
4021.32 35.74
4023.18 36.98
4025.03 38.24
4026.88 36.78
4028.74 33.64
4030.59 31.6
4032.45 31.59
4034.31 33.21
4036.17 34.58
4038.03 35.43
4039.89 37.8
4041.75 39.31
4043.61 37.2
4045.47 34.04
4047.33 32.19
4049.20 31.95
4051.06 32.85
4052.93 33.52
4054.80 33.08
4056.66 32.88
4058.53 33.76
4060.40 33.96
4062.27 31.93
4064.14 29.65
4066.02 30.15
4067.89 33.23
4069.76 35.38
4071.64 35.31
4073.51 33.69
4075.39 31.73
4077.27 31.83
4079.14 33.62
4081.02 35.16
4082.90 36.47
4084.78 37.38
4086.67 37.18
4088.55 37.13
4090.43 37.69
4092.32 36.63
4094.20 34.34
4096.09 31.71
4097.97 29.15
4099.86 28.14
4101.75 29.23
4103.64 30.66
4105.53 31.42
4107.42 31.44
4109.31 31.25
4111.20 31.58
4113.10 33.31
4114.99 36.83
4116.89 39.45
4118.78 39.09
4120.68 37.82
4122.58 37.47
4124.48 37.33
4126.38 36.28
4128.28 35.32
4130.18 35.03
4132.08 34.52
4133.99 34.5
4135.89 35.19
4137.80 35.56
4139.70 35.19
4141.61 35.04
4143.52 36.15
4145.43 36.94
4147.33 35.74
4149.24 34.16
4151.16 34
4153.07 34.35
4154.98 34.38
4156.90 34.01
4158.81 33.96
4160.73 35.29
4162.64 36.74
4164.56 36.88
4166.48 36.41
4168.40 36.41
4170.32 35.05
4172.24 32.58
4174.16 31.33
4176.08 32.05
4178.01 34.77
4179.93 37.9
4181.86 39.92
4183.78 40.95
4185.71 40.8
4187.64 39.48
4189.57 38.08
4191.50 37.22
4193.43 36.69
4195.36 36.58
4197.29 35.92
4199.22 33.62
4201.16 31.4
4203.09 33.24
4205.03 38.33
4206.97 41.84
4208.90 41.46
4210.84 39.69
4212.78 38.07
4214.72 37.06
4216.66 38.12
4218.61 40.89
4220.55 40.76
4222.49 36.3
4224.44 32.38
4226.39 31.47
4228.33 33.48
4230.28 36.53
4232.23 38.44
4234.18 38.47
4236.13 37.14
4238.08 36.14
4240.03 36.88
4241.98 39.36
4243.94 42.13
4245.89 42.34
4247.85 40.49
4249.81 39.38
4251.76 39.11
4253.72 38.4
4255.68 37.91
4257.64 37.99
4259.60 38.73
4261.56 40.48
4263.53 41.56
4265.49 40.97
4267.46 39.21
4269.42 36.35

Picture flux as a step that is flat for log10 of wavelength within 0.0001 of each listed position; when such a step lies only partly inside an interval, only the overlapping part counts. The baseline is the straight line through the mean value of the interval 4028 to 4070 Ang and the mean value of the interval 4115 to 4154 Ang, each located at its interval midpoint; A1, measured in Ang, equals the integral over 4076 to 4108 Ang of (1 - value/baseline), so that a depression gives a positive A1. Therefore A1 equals 1.2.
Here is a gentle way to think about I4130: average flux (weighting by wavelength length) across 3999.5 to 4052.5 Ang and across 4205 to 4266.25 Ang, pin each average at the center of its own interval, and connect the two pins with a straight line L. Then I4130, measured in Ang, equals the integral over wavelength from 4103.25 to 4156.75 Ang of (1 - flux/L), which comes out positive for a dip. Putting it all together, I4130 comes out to 3.0 Ang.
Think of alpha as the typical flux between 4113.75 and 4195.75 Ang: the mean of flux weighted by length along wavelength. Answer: 36.1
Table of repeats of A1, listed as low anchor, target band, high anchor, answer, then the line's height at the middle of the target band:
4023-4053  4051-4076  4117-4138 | 1.59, 35.2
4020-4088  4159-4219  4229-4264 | 1.05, 37.5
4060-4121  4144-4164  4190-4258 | 0.29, 35.5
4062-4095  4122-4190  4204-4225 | 1.97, 36.9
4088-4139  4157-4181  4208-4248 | 0.76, 36.1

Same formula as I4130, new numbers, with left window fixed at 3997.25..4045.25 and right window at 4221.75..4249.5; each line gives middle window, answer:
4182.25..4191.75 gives -0.6 Ang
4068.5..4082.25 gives 1.0 Ang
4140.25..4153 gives 0.6 Ang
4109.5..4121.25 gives 0.2 Ang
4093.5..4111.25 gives 2.8 Ang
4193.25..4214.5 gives 0.1 Ang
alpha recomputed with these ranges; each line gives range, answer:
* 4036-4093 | 34.4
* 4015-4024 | 36.8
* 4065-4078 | 33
